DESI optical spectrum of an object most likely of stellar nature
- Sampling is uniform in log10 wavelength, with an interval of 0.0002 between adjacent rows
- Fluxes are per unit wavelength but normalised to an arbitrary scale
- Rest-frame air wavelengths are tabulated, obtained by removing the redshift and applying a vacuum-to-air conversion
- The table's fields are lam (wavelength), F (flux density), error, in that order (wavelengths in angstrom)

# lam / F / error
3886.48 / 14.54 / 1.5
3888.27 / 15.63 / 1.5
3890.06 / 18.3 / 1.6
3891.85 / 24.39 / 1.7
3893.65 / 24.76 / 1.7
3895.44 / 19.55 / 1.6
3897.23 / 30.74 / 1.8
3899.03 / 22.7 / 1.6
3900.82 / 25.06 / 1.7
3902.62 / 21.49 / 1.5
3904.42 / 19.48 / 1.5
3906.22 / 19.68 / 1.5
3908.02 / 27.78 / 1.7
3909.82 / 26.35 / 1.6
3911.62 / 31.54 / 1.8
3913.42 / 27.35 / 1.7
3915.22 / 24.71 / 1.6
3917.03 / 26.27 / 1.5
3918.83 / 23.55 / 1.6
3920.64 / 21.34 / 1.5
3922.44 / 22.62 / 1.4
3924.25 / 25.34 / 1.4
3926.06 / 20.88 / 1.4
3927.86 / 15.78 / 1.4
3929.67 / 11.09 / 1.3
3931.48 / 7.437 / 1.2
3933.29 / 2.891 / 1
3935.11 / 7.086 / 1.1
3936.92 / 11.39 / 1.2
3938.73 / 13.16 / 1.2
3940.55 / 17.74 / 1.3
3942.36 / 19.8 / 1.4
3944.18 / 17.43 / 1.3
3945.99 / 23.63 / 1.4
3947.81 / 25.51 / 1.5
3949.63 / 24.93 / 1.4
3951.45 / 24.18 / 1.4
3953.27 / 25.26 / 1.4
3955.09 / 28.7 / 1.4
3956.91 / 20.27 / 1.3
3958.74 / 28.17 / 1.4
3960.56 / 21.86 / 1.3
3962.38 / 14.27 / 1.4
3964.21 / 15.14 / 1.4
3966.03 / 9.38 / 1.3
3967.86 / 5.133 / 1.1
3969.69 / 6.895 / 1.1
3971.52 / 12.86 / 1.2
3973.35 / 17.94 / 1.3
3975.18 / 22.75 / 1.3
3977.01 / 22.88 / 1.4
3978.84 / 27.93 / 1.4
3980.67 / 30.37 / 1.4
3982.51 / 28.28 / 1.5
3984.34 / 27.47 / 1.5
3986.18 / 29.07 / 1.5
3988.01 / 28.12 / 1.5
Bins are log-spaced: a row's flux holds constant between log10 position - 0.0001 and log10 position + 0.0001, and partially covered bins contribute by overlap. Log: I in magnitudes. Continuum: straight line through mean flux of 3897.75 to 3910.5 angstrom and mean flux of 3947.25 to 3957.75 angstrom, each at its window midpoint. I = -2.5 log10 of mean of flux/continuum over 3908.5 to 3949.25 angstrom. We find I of 0.23 mag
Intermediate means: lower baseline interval 23.4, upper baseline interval 24.8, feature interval 19.4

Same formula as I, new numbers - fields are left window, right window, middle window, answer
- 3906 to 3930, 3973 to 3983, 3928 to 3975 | 0.43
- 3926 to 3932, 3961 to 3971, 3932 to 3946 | -0.08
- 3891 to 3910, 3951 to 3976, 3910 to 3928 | -0.11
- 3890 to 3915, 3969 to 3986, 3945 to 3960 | -0.08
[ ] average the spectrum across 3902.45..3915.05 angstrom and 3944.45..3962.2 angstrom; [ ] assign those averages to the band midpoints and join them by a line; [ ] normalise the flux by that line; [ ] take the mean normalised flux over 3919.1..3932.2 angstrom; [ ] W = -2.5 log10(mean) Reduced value 0.33 mag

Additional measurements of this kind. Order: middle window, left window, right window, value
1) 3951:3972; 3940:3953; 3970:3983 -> 0.25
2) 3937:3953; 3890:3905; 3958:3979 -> -0.10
